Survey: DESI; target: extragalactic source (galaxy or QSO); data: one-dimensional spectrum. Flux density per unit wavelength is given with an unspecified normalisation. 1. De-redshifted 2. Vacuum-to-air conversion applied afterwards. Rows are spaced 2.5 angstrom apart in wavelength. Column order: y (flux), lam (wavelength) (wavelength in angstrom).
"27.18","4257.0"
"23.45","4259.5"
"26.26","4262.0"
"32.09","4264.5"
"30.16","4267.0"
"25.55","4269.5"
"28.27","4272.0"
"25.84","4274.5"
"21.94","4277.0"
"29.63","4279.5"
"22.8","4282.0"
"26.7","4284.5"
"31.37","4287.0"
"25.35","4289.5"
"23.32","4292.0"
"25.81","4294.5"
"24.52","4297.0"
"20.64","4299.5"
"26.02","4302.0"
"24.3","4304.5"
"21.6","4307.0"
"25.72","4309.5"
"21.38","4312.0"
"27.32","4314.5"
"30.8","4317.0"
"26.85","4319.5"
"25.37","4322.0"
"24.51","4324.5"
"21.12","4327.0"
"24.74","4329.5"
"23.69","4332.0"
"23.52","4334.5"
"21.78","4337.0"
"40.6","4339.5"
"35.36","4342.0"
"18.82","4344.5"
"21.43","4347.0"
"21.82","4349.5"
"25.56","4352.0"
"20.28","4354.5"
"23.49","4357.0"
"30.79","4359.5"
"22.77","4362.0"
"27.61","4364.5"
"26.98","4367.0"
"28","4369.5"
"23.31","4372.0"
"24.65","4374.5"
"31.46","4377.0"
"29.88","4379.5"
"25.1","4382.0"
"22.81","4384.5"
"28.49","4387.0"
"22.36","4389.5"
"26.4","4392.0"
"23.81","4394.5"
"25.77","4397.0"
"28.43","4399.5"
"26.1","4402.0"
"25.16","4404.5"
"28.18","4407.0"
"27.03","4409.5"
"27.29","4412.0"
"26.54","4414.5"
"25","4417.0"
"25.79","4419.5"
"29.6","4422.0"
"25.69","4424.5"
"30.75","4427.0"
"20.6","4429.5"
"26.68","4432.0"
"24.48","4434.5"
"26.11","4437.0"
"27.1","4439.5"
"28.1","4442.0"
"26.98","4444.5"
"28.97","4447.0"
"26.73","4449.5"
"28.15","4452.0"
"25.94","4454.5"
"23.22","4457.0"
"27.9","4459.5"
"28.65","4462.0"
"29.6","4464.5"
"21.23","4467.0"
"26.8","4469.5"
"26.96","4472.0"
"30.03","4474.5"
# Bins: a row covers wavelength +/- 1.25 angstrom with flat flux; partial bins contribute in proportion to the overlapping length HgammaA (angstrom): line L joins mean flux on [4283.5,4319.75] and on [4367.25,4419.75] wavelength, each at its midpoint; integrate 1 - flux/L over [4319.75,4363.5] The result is 1.2 angstrom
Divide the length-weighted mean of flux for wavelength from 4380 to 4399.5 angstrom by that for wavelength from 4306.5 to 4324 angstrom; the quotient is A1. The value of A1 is 0.99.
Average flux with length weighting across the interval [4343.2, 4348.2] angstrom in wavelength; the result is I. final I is 20.3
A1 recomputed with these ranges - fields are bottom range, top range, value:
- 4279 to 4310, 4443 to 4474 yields 1.07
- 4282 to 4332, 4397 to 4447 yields 1.06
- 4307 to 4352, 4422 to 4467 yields 1.05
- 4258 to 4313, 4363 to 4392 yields 1.03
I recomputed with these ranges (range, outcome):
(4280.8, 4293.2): 25.9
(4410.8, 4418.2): 26.3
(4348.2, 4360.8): 24.4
